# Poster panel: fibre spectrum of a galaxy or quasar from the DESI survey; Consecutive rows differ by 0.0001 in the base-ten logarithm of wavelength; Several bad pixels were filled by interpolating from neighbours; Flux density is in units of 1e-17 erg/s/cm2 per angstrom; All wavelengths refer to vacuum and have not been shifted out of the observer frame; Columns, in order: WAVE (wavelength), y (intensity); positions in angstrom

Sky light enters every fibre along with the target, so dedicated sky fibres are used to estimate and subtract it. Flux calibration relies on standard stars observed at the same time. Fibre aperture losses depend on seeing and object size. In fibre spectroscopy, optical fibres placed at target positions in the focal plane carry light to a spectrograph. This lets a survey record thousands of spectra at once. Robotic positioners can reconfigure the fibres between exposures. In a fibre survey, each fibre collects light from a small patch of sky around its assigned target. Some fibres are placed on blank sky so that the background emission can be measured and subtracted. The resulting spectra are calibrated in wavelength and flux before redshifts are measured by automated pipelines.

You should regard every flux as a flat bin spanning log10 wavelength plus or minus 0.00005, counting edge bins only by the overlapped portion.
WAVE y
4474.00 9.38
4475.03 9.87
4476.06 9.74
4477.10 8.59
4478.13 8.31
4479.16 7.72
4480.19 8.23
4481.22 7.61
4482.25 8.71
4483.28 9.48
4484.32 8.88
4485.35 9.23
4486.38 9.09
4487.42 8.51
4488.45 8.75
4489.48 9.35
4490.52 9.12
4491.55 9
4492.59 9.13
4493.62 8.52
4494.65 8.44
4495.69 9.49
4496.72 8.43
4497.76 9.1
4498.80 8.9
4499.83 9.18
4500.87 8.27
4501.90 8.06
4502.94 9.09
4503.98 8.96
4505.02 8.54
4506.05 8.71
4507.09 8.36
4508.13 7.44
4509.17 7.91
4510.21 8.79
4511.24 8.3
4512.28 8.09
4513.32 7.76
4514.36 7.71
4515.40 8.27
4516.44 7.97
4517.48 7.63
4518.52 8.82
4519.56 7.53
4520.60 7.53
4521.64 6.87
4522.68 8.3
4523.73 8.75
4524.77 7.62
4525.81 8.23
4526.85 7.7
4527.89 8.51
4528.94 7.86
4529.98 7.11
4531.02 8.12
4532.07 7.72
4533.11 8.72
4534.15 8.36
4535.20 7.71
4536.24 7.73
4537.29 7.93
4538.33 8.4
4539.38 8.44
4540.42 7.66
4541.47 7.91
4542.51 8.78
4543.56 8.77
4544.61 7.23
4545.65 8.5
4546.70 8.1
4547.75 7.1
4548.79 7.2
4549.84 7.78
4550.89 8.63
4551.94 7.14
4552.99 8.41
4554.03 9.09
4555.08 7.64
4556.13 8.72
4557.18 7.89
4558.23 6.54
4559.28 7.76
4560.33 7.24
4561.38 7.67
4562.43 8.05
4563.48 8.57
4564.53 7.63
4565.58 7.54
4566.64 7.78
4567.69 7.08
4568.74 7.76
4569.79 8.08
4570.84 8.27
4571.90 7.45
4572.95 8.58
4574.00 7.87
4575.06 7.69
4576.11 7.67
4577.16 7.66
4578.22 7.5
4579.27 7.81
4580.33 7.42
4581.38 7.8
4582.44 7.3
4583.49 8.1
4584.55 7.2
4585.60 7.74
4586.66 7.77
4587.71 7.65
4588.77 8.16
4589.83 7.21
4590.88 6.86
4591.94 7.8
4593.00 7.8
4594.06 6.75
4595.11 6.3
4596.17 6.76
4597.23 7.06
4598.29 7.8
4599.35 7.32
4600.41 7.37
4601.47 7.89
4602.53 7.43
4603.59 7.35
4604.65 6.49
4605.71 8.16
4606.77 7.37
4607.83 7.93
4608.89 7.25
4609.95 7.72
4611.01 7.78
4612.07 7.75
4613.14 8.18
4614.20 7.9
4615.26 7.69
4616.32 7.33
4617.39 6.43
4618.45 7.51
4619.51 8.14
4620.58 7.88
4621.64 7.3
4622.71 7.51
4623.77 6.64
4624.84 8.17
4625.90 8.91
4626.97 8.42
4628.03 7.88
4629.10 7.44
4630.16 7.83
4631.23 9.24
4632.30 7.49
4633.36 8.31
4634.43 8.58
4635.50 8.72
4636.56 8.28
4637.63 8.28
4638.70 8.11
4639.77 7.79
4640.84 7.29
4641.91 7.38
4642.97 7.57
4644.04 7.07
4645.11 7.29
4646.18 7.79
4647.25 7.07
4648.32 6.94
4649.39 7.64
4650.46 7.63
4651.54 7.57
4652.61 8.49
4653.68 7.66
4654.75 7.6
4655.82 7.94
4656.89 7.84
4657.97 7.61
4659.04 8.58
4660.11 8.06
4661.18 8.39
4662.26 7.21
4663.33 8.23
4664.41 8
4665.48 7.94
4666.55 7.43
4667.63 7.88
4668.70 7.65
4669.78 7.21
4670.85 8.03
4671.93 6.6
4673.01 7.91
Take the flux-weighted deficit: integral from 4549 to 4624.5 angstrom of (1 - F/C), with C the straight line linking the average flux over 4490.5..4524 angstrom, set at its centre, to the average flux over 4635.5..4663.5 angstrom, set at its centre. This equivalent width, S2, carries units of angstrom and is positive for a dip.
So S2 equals 3.8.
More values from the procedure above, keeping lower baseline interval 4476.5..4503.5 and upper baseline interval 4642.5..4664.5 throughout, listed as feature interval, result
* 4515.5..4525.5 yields 0.7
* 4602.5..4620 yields 0.9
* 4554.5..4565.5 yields 0.7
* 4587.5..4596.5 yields 0.9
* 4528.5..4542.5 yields 0.7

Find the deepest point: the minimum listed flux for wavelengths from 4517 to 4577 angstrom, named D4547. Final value 6.54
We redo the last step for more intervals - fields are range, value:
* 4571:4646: 6.3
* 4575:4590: 7.2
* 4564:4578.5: 7.08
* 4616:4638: 6.43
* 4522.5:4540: 7.11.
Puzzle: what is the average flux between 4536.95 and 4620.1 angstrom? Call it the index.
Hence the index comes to 7.69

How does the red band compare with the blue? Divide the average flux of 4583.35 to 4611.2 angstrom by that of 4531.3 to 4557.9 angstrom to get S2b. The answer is 0.9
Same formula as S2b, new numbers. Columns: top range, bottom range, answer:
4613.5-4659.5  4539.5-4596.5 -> 1.01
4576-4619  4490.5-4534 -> 0.90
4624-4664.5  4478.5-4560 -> 0.96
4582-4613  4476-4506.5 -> 0.85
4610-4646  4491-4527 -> 0.94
